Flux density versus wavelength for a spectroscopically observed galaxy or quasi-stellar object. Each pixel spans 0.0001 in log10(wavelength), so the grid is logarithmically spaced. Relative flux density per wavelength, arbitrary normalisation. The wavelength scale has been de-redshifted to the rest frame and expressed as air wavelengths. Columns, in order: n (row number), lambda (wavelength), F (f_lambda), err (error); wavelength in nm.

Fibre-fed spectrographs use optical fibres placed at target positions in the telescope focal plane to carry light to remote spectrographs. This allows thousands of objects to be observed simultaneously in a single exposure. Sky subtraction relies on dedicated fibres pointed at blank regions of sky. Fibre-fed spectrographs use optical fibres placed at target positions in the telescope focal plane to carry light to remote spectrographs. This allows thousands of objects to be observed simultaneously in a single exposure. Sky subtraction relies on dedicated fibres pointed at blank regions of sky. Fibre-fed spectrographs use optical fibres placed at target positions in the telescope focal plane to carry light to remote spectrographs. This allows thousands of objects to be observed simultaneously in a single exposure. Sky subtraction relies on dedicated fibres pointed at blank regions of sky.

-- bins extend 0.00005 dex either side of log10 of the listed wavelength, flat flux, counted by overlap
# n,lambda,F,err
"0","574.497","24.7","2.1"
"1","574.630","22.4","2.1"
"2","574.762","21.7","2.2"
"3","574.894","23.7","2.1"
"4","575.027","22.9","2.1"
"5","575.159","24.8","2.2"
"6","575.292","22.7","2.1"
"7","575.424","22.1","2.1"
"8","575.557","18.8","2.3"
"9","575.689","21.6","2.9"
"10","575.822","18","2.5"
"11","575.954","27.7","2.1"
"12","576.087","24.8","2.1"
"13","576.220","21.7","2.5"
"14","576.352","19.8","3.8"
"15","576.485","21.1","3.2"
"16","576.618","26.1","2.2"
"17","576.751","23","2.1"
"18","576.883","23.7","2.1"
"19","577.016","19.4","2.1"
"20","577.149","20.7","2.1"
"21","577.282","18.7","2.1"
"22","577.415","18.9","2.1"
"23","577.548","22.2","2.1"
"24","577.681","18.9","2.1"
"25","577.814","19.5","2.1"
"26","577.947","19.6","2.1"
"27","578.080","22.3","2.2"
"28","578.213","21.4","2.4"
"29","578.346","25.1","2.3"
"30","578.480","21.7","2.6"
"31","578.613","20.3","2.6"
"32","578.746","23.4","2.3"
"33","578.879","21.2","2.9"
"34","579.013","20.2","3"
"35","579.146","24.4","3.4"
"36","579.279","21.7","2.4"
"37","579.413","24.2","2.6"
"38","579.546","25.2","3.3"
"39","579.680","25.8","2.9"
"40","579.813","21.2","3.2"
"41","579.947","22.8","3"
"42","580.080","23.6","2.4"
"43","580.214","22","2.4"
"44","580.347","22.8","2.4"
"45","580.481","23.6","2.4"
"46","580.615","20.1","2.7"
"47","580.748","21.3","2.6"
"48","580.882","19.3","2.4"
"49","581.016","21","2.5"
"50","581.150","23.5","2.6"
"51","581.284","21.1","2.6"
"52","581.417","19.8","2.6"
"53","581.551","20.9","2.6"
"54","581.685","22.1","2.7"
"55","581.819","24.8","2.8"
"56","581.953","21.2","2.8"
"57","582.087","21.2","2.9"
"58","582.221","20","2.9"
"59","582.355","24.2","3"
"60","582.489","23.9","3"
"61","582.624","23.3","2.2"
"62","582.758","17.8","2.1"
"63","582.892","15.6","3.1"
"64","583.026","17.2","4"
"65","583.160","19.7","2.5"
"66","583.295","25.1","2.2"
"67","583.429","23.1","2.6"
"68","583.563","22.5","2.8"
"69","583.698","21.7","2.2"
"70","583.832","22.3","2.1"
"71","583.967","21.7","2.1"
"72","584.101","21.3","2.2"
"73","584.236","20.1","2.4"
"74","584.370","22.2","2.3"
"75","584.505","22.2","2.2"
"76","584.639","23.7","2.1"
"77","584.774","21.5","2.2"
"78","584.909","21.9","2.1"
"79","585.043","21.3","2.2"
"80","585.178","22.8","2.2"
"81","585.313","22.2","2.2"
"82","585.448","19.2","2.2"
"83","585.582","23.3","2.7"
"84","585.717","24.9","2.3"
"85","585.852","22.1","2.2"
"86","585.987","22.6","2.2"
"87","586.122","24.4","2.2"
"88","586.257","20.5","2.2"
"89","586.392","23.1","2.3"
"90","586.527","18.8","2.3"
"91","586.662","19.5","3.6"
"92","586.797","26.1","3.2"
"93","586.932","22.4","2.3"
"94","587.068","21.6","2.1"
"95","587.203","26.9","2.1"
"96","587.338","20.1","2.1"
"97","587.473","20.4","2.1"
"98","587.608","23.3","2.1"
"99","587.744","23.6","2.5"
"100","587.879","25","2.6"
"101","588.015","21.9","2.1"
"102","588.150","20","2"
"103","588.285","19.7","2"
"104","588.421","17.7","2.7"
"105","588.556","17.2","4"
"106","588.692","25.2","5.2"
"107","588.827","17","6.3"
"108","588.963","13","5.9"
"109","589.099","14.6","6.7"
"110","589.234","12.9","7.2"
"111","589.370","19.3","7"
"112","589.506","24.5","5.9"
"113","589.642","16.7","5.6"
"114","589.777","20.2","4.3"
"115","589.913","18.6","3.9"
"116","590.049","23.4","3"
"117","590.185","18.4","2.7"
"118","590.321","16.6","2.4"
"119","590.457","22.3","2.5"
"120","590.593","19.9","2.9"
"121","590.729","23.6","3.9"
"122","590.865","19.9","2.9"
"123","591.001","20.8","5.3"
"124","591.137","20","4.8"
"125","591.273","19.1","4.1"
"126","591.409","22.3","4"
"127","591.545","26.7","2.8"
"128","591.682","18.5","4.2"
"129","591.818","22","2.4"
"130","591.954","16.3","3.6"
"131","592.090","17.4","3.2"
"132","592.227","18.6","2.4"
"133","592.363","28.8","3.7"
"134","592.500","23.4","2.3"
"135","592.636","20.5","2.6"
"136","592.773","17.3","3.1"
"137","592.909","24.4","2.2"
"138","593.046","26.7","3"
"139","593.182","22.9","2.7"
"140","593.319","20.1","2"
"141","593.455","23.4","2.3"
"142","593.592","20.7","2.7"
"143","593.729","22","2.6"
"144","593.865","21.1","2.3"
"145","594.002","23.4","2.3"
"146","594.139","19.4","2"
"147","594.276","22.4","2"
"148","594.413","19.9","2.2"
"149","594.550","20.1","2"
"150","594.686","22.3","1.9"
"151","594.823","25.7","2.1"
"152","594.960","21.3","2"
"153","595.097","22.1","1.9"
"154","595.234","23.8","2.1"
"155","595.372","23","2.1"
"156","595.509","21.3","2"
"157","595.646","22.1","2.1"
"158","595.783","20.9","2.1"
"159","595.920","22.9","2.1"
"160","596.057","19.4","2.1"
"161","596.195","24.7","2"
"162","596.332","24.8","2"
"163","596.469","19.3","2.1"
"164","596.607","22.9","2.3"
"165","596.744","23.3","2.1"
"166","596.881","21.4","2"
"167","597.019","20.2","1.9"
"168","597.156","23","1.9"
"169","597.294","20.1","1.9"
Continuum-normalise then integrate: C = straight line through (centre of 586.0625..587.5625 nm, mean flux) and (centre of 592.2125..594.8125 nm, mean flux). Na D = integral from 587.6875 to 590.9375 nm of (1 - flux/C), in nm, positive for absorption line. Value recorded 0.37 nm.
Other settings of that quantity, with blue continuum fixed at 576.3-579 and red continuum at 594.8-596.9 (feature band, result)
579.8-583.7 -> 0.00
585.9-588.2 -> -0.05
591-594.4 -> 0.11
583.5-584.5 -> 0.00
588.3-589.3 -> 0.23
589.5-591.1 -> 0.13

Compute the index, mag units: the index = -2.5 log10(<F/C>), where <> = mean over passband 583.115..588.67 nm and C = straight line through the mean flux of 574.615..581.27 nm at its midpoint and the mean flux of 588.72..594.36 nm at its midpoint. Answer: -0.04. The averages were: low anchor 22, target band 22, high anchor 20.5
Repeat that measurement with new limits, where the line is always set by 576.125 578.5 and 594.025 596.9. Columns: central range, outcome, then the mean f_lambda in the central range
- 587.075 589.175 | 0.072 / 20.4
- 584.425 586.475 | -0.033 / 22.4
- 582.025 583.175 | 0.063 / 20.3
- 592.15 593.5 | -0.029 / 22.6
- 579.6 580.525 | -0.081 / 23.1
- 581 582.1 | -0.014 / 21.8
